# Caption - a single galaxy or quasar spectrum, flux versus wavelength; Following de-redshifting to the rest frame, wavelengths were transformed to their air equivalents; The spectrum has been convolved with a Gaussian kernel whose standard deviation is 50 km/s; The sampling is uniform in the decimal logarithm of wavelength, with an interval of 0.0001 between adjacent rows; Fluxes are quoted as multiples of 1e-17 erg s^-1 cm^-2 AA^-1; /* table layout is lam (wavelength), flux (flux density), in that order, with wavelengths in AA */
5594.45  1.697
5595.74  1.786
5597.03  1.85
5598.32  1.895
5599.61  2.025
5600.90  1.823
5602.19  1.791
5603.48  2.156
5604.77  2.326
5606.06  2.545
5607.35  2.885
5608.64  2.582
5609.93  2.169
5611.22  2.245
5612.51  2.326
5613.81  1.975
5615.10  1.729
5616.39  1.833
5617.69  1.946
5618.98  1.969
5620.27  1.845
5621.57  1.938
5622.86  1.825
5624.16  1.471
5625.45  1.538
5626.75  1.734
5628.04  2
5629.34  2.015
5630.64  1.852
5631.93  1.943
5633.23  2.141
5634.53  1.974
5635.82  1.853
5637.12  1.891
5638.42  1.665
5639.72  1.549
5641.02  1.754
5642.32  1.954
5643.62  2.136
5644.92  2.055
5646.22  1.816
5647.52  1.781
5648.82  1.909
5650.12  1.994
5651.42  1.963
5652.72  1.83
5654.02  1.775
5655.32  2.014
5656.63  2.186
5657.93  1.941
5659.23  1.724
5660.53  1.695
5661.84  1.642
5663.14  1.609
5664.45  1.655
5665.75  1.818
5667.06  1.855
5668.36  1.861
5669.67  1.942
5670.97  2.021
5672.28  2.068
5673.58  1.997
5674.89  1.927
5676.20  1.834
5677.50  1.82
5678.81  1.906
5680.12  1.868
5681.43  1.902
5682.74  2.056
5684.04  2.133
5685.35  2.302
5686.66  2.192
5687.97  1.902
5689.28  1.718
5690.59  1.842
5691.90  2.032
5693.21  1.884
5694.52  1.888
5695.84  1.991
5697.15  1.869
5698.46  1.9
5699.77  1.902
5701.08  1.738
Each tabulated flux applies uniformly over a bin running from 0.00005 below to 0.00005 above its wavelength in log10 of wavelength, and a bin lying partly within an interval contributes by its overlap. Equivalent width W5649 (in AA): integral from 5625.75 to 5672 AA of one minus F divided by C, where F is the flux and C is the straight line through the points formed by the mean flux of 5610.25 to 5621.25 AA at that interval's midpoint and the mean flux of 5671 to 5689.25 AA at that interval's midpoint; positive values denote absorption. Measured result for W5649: 2.7 AA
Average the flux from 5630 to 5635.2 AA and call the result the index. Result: 1.98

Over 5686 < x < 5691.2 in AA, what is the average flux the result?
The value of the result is 1.91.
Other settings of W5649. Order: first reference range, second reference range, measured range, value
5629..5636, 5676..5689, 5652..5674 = 1.4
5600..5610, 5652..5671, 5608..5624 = 1.4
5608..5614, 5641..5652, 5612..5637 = 3.0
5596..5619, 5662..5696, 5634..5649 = 1.2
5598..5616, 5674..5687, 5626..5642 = 1.9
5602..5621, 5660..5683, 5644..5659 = 0.2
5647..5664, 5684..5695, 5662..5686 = 0.1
